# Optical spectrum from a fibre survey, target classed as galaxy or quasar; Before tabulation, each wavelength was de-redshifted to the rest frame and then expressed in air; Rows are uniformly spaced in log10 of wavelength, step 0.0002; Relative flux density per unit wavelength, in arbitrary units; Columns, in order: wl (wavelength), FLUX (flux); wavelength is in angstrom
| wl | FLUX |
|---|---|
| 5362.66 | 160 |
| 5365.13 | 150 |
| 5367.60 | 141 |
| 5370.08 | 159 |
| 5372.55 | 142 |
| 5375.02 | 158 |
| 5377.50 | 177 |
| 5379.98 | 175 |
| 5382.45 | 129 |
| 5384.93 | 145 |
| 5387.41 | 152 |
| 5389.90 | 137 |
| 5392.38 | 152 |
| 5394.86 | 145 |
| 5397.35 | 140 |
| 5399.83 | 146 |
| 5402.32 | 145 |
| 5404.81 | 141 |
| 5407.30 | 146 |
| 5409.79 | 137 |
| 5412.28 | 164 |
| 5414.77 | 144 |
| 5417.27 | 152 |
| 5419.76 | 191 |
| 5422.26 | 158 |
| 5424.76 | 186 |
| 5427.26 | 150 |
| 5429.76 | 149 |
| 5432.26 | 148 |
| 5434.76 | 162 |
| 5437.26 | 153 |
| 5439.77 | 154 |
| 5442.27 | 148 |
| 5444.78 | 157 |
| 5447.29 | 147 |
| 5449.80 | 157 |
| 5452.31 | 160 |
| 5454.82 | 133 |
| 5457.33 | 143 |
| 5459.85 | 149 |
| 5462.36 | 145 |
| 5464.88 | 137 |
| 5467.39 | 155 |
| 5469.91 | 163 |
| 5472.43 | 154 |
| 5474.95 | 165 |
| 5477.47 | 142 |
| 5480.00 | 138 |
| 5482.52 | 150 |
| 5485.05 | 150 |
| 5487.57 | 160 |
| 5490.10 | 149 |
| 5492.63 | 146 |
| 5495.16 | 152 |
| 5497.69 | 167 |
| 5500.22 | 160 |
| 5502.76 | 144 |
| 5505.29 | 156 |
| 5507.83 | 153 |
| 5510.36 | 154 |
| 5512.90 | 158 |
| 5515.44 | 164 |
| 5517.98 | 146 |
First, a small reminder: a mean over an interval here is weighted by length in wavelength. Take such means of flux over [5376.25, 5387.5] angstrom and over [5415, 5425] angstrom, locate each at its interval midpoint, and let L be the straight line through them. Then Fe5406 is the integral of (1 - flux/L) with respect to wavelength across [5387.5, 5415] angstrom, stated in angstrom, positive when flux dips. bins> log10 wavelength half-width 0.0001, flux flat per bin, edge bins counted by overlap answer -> 2.8 angstrom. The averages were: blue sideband 156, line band 146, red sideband 167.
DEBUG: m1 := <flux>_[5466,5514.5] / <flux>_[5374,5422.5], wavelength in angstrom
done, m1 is 1.01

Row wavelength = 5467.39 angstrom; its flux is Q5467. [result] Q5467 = 155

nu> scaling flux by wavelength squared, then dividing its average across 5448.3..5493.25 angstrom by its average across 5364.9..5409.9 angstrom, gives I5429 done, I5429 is 1.04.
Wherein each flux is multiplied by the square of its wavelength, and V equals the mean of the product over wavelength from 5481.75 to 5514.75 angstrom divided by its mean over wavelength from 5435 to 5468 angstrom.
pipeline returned 1.05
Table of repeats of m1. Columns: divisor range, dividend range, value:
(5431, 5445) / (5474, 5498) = 0.98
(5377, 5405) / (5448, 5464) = 1.00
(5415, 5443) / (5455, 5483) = 0.94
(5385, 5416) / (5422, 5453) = 1.07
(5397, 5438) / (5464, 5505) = 0.99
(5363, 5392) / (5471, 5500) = 1.01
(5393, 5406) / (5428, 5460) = 1.05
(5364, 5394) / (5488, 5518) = 1.02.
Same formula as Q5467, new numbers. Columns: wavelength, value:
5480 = 138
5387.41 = 152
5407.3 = 146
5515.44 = 164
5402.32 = 145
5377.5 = 177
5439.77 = 154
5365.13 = 150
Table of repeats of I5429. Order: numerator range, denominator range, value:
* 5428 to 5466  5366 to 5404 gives 1.02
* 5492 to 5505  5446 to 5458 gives 1.06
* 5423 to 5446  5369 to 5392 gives 1.05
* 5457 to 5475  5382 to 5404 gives 1.08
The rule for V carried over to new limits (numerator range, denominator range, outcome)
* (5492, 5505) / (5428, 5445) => 1.03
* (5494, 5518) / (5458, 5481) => 1.06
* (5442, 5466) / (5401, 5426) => 0.96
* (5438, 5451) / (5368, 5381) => 0.97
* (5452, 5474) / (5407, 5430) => 0.95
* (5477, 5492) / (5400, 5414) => 1.04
